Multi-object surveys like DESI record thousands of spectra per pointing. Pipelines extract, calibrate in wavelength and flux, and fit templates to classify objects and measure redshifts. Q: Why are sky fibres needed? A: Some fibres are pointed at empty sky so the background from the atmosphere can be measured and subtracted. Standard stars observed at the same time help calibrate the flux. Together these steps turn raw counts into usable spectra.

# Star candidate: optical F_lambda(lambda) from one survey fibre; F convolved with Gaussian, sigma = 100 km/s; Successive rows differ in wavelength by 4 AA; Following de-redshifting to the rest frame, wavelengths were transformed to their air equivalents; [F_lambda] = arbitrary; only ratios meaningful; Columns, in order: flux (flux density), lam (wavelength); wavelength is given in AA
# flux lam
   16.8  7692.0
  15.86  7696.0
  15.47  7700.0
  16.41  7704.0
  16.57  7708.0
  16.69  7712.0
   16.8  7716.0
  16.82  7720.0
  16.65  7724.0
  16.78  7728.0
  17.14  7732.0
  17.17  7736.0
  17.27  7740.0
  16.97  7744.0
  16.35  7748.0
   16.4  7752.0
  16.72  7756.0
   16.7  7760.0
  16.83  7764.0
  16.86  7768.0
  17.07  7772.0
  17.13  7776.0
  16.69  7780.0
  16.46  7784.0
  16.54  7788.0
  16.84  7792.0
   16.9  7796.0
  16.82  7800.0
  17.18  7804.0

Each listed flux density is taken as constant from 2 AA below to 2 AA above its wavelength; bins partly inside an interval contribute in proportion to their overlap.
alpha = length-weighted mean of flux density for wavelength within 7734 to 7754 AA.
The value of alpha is 16.8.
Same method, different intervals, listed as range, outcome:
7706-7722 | 16.7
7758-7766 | 16.8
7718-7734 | 16.8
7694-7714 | 16.2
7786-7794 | 16.7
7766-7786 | 16.8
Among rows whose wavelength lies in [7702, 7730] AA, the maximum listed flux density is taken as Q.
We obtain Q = 16.82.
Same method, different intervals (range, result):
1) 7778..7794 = 16.84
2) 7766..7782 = 17.13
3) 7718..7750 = 17.27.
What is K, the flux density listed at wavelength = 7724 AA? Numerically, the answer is 16.65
